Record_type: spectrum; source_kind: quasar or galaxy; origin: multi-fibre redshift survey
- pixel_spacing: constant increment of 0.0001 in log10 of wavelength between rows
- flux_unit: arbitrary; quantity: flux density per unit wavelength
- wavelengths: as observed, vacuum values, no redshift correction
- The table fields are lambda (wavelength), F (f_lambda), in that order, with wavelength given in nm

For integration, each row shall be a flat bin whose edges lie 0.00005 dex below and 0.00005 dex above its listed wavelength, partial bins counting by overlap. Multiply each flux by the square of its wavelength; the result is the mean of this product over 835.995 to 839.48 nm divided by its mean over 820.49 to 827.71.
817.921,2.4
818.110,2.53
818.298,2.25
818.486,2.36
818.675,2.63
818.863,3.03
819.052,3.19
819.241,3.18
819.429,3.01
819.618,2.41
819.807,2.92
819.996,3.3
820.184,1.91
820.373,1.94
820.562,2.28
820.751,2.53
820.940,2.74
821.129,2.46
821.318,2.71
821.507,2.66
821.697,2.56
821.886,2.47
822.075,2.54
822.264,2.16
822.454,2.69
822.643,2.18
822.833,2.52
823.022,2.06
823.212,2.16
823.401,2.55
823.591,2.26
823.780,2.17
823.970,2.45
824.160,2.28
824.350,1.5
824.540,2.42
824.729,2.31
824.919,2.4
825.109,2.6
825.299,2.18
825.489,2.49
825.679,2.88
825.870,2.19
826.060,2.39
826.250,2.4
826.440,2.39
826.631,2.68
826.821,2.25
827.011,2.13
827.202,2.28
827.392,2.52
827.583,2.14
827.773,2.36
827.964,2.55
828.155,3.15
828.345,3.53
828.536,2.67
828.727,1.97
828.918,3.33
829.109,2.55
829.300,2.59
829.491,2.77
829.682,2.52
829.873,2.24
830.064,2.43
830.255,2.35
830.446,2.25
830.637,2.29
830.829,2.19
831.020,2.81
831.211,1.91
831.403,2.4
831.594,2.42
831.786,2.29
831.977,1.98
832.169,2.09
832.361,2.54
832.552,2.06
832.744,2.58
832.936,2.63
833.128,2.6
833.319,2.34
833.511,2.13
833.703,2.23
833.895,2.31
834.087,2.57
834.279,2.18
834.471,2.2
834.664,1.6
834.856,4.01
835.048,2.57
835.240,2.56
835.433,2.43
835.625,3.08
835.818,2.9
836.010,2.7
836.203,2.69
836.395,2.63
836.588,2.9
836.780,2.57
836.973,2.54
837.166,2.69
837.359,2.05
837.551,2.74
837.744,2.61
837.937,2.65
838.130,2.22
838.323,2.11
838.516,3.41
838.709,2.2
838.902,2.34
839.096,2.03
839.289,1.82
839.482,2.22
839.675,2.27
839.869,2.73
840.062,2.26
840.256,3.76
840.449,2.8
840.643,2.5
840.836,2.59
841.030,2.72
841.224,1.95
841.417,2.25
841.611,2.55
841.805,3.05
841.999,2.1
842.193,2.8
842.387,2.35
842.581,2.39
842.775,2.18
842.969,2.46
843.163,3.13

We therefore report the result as 1.08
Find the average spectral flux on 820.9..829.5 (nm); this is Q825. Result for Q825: 2.46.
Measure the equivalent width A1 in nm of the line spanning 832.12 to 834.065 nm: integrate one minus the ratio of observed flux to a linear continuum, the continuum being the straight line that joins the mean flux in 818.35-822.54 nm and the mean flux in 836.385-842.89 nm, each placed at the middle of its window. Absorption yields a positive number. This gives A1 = 0.132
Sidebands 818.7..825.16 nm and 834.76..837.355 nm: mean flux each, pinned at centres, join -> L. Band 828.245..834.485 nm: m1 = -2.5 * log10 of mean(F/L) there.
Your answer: 0.10 mag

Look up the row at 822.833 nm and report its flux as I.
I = 2.52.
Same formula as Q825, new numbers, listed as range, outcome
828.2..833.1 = 2.46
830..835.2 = 2.37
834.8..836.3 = 2.84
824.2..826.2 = 2.34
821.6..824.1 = 2.37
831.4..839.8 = 2.46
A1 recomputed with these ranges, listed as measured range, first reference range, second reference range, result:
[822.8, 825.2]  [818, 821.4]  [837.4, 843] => 0.298 nm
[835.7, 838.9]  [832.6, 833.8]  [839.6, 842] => -0.111 nm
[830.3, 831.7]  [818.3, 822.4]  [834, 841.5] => 0.132 nm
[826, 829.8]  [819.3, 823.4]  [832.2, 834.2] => -0.193 nm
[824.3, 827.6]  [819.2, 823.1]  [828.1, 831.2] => 0.255 nm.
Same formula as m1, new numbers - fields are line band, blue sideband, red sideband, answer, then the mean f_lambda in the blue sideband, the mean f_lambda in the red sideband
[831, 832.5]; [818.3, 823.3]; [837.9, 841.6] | 0.10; 2.56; 2.46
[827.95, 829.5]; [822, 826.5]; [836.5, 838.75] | -0.16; 2.34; 2.57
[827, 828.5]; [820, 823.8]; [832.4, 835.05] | -0.08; 2.4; 2.43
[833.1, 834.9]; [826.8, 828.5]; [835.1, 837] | 0.13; 2.56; 2.7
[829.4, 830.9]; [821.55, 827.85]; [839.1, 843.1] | 0.01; 2.35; 2.48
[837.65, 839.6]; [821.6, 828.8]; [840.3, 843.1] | 0.06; 2.41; 2.51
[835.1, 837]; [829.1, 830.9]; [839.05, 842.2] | -0.10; 2.41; 2.49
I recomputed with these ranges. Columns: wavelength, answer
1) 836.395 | 2.63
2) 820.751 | 2.53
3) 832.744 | 2.58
